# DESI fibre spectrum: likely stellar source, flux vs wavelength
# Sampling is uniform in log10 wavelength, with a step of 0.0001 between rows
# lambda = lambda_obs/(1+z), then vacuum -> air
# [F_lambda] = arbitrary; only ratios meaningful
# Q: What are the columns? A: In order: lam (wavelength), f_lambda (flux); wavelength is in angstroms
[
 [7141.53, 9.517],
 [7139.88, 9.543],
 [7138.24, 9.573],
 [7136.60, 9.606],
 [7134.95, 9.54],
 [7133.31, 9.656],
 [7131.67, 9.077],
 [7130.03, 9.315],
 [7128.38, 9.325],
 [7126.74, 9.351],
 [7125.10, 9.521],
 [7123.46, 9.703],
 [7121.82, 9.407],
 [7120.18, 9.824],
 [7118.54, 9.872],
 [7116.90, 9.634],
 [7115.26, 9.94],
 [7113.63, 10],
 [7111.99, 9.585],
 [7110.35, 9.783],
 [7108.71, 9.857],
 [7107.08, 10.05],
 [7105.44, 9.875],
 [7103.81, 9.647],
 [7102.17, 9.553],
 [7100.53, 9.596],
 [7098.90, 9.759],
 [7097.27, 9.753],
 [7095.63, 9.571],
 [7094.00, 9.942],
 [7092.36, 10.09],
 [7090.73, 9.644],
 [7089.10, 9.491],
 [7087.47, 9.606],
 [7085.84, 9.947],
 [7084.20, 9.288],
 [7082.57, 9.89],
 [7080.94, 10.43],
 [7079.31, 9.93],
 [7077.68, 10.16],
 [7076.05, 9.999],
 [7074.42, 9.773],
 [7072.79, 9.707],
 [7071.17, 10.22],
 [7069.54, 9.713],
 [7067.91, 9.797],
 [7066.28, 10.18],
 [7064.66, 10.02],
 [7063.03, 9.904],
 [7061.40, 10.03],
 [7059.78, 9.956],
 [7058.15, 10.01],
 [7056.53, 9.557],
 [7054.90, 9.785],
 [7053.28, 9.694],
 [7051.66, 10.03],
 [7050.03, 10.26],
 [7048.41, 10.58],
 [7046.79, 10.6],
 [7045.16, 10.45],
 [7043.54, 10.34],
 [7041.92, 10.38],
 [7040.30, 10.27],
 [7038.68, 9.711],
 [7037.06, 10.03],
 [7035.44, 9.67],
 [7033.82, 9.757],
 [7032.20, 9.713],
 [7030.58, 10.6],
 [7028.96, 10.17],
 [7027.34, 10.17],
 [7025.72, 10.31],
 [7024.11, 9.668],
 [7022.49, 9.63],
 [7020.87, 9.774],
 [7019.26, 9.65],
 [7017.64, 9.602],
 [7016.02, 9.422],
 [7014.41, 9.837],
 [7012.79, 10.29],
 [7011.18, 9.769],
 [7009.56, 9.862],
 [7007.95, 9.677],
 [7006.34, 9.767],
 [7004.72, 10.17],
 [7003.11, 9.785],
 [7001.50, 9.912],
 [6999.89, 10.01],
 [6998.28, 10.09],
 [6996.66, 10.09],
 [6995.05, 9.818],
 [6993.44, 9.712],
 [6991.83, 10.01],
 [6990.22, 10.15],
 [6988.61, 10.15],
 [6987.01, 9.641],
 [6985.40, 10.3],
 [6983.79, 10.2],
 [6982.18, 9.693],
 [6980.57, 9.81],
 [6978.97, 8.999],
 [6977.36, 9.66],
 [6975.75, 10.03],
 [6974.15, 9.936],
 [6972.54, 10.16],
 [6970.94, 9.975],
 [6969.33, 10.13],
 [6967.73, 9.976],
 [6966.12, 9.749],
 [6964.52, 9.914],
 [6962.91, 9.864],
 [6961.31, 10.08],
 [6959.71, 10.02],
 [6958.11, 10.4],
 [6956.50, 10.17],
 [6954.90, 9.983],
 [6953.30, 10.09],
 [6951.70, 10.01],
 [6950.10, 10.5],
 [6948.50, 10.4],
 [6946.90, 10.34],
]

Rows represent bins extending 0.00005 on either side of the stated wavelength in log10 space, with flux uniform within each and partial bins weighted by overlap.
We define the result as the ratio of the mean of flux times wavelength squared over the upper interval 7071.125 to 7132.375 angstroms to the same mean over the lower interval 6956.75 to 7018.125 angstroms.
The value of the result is 1.0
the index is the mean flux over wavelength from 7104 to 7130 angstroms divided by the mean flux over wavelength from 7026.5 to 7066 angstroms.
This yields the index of 0.96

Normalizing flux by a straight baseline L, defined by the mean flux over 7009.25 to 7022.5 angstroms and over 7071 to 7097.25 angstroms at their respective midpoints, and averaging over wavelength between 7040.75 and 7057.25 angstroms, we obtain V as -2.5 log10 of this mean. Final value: -0.041 mag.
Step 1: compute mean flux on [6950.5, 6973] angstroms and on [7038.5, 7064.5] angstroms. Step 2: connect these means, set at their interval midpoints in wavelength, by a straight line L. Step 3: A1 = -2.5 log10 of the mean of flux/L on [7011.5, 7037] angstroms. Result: 0.02 mag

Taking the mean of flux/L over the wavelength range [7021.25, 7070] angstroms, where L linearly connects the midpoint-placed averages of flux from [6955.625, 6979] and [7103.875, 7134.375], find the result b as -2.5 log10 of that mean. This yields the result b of -0.02 mag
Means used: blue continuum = 9.97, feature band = 10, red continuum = 9.65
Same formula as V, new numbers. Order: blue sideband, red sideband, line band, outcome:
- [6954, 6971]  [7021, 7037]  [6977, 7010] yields 0.012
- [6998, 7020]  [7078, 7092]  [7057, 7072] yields -0.018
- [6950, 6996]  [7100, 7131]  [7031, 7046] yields -0.024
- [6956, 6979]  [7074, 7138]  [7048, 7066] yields -0.019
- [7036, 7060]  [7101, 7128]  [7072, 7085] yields 0.003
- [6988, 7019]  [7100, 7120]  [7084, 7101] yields 0.010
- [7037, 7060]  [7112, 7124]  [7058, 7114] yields 0.009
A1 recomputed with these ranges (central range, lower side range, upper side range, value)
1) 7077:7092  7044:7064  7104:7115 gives 0.01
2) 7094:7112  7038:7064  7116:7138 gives 0.00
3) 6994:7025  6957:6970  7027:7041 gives 0.02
